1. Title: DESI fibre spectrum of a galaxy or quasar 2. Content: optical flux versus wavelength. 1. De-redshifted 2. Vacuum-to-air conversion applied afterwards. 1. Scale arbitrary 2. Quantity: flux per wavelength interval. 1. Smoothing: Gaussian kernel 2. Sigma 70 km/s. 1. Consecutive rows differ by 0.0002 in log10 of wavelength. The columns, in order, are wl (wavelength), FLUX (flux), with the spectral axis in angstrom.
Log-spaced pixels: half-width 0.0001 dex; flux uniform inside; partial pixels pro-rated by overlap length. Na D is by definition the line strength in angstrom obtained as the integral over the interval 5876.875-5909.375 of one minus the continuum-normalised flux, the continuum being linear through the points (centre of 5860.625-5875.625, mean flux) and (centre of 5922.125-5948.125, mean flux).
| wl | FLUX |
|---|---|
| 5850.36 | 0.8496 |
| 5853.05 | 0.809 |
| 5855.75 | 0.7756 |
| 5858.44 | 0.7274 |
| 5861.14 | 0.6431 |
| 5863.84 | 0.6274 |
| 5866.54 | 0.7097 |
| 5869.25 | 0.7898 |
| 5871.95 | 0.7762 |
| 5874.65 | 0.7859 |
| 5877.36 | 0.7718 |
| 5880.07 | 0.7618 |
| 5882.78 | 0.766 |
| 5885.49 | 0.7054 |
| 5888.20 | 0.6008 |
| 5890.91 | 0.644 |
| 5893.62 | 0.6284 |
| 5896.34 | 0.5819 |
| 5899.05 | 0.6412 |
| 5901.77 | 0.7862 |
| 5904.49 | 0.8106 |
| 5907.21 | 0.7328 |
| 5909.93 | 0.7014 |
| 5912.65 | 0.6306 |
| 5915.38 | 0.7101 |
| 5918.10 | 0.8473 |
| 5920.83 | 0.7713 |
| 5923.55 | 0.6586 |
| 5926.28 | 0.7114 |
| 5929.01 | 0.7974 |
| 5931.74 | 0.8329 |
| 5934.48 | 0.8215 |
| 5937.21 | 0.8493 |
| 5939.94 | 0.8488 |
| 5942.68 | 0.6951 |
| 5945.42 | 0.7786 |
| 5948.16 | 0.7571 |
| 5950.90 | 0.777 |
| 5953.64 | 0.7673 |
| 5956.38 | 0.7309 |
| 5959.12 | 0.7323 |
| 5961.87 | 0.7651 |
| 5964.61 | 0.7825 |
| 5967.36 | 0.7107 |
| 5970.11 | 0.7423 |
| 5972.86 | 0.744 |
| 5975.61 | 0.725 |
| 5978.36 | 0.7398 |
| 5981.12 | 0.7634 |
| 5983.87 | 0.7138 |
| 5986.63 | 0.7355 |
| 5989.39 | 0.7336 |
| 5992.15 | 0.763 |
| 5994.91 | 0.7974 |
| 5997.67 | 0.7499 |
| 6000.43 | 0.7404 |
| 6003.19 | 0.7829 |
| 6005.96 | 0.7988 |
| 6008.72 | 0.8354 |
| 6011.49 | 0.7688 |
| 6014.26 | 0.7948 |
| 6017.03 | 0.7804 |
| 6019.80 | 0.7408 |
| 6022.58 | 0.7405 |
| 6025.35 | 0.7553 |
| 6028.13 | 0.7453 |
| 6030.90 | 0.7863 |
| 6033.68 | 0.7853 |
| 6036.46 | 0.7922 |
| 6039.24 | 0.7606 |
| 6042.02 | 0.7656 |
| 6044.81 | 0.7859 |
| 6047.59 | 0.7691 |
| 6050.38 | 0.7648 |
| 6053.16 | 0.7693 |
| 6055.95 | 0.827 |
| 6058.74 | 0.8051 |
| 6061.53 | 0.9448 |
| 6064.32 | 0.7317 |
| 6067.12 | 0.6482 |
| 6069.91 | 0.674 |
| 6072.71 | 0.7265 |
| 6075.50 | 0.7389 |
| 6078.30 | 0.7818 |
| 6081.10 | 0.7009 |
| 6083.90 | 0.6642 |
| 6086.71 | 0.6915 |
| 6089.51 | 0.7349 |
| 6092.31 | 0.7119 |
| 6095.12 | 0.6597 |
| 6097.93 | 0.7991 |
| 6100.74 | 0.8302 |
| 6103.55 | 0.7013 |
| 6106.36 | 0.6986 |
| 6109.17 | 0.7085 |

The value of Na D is 1.9 angstrom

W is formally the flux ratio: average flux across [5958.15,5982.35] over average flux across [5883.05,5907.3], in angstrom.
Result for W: 1.1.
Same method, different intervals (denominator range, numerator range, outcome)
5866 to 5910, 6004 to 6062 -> 1.09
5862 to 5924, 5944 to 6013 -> 1.06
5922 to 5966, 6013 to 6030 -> 0.99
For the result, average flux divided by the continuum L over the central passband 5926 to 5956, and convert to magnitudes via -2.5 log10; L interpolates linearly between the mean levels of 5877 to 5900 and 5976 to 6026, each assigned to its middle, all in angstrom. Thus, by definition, -0.10 mag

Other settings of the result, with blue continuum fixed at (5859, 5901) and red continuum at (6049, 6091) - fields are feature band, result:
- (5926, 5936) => -0.13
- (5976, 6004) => -0.04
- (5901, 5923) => -0.06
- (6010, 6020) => -0.06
